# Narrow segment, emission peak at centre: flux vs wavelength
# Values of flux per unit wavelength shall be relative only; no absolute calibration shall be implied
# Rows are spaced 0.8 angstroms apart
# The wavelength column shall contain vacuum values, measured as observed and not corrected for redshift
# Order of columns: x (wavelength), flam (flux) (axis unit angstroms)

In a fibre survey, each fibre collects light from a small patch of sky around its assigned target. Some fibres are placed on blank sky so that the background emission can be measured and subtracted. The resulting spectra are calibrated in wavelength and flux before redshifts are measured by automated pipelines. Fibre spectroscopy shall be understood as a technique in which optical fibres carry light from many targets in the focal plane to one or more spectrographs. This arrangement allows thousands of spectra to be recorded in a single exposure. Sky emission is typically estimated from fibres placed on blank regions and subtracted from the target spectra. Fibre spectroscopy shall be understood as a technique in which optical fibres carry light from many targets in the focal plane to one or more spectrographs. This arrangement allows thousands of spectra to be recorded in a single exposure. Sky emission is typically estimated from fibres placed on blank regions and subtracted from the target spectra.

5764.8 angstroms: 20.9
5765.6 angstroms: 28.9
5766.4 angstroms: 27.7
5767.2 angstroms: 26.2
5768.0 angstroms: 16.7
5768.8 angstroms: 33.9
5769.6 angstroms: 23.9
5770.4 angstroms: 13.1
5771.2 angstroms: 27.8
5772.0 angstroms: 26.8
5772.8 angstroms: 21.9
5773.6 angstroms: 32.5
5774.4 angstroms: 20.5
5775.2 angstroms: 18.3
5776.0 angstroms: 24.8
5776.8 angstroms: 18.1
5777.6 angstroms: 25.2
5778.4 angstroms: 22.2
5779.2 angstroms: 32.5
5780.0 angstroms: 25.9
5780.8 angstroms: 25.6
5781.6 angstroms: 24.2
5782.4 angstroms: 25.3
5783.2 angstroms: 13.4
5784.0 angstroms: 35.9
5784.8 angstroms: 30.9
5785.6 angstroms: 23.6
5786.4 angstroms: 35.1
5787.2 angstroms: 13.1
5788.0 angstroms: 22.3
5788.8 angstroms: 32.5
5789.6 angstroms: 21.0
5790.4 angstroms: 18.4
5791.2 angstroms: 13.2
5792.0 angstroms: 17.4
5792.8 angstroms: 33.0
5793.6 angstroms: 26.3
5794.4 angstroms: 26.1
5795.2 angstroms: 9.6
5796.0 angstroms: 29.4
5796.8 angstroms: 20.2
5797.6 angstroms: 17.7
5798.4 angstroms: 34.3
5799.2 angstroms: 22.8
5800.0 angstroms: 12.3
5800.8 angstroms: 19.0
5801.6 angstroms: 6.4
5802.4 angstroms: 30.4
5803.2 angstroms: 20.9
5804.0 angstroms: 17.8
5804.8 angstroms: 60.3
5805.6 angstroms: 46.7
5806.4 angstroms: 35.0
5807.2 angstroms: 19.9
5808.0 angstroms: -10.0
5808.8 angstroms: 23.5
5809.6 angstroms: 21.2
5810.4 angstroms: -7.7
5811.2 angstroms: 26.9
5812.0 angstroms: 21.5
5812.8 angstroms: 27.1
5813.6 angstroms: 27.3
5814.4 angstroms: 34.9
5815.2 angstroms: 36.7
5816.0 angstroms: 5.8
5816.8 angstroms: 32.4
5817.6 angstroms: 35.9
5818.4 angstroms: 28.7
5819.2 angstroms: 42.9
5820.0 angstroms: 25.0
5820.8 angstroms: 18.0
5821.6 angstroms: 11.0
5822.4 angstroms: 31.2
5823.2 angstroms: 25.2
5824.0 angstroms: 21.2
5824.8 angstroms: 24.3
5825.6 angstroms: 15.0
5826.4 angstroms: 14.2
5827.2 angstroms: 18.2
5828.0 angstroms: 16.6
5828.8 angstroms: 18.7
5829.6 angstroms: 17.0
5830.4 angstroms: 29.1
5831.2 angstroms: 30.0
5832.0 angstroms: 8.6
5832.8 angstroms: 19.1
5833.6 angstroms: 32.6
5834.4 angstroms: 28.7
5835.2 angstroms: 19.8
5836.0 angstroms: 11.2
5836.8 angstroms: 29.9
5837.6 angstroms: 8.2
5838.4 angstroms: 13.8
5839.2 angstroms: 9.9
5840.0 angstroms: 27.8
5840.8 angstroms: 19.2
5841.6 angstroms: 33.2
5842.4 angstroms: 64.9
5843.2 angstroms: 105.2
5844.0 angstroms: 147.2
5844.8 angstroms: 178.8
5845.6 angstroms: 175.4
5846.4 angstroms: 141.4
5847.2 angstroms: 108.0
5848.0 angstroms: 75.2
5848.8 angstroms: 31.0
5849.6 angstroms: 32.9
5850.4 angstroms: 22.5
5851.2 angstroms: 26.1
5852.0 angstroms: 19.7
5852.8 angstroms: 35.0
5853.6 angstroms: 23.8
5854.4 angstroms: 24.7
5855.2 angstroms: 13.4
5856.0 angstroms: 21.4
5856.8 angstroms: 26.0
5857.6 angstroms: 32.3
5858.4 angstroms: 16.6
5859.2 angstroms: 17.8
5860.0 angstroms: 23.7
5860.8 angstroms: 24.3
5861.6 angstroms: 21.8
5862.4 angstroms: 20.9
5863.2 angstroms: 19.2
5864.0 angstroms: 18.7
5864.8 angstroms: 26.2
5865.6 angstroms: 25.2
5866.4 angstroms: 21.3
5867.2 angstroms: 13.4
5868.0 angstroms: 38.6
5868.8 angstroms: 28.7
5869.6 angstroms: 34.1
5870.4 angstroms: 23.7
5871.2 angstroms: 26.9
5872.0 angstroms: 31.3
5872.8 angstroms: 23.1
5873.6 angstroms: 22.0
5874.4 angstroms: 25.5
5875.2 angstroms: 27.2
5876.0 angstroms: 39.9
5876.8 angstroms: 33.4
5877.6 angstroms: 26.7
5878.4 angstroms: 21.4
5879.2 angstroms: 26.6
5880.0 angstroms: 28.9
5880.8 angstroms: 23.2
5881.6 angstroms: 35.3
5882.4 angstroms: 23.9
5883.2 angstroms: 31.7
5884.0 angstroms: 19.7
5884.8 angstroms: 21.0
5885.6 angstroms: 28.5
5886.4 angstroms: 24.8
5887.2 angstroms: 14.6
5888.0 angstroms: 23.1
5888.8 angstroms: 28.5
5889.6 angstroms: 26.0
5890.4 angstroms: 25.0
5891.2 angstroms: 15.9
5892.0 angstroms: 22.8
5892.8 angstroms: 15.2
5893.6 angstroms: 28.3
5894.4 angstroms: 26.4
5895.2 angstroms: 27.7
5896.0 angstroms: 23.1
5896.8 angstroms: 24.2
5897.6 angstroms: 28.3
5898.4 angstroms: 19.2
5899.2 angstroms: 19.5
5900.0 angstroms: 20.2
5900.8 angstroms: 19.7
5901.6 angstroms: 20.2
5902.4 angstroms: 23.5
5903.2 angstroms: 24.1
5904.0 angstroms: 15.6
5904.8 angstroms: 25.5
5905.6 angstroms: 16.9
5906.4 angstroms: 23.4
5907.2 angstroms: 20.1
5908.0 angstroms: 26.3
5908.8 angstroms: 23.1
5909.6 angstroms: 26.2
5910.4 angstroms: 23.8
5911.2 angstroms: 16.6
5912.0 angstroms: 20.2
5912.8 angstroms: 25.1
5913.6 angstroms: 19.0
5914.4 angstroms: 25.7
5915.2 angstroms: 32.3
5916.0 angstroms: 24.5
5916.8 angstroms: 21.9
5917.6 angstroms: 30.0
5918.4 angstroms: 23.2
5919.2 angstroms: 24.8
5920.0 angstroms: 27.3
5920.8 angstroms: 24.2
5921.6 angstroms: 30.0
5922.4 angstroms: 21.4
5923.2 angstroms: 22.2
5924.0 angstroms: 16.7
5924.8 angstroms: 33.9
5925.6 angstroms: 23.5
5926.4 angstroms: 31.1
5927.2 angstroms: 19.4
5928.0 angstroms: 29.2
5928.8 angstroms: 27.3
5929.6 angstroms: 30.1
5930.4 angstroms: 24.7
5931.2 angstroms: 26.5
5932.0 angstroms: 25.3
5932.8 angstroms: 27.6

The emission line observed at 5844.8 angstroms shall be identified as H-gamma 4340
